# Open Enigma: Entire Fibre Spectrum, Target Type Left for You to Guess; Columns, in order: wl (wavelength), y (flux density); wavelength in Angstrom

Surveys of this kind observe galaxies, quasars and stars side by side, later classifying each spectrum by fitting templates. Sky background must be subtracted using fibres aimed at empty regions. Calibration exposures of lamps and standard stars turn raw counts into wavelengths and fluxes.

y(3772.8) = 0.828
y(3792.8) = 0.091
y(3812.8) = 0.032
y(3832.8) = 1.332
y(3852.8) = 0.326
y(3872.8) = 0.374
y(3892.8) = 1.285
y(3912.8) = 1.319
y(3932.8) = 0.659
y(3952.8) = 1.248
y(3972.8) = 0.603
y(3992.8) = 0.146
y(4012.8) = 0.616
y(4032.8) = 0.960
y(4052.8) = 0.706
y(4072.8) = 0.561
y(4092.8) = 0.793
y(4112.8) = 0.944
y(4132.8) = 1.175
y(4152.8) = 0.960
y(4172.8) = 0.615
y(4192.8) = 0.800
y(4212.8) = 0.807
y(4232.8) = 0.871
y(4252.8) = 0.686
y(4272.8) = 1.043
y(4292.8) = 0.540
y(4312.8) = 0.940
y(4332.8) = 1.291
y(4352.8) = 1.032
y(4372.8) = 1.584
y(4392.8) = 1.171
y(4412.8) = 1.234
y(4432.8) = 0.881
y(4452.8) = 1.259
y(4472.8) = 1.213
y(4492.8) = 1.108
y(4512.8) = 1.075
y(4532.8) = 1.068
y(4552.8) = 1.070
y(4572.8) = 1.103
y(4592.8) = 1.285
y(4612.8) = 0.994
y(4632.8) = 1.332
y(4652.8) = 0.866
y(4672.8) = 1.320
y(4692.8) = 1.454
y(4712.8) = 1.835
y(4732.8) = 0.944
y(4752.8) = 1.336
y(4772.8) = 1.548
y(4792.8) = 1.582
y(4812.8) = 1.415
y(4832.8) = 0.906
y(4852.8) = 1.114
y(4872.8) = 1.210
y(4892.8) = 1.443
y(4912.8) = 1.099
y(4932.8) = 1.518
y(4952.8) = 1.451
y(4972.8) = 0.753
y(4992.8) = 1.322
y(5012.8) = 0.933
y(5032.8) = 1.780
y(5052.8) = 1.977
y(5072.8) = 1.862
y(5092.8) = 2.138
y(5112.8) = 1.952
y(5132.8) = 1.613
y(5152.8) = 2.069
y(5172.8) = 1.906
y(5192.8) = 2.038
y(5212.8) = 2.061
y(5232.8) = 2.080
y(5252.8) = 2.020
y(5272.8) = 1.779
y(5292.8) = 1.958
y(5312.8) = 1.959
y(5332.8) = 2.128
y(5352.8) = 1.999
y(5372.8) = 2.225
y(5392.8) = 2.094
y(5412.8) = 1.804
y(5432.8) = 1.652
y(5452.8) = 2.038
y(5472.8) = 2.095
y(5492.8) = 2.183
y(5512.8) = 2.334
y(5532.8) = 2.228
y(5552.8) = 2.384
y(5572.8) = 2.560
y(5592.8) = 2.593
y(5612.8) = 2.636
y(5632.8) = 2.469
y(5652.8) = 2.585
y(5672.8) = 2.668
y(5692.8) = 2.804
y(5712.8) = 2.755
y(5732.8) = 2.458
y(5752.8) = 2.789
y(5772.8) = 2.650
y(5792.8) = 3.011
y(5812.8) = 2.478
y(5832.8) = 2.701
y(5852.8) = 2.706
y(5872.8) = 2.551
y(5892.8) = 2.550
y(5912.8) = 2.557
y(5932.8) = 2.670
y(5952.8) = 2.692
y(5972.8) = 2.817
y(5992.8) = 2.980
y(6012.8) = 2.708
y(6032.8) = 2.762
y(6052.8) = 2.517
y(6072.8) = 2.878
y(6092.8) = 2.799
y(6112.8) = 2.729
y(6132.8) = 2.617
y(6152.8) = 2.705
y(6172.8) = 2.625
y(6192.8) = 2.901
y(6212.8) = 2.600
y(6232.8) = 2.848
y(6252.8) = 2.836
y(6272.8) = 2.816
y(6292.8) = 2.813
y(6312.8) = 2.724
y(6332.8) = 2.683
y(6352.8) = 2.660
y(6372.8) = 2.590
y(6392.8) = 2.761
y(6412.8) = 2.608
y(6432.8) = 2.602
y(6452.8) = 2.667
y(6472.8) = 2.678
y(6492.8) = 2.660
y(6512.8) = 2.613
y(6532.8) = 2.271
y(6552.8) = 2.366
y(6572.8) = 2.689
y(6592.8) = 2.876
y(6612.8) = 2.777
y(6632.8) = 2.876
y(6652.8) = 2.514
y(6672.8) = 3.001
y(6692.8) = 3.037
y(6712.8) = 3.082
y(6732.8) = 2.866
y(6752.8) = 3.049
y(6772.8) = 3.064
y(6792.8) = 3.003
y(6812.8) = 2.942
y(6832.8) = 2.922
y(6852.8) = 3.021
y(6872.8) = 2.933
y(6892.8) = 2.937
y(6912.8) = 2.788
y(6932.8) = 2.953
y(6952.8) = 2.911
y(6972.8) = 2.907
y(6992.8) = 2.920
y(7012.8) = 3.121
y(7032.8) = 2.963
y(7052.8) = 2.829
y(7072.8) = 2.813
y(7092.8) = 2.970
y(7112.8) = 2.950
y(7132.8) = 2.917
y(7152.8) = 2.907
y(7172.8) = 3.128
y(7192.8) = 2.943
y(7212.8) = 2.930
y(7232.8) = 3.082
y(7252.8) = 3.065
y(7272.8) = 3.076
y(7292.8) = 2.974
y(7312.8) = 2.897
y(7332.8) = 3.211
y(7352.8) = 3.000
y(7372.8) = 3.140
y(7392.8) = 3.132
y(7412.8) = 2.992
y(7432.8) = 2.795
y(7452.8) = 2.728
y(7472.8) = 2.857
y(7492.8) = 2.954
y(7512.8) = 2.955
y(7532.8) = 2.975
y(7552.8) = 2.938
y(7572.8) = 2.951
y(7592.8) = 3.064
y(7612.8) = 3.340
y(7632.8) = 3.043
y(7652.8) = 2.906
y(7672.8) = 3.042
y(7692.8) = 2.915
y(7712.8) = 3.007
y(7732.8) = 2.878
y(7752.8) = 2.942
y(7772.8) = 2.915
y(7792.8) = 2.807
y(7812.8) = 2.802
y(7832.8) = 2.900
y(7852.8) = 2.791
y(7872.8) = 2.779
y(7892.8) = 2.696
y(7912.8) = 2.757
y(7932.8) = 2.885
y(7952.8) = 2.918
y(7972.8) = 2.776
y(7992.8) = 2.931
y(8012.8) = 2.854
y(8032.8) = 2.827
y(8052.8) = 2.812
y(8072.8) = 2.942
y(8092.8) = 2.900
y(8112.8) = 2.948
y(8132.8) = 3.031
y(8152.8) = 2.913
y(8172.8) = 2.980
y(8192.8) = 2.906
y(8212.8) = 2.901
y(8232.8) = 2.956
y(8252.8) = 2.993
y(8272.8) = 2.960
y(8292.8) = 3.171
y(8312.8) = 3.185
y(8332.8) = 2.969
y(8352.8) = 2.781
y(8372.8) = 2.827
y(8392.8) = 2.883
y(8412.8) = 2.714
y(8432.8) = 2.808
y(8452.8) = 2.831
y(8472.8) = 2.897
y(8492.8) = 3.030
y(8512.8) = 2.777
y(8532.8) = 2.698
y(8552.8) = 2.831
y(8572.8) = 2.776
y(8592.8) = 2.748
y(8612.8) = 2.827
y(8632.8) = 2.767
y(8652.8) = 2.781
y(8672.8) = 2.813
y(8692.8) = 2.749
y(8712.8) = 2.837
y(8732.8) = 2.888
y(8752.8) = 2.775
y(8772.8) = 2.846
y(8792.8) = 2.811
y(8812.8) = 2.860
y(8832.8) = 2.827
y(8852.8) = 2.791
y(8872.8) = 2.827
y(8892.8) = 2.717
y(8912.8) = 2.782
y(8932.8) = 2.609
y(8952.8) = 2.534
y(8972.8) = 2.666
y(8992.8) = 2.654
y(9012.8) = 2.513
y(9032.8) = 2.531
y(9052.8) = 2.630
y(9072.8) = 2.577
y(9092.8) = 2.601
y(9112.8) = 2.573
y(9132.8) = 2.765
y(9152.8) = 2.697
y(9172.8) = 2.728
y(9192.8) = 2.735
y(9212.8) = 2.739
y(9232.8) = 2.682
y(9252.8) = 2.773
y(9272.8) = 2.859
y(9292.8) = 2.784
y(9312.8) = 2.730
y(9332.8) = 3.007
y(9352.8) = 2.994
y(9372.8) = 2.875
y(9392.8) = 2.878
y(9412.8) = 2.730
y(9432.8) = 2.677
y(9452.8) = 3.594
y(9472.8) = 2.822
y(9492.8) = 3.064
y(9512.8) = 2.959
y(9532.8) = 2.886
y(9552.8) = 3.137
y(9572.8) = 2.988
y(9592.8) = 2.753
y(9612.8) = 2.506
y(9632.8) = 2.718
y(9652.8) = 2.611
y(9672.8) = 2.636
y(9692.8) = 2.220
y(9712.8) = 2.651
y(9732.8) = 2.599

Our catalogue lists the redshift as 0.26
